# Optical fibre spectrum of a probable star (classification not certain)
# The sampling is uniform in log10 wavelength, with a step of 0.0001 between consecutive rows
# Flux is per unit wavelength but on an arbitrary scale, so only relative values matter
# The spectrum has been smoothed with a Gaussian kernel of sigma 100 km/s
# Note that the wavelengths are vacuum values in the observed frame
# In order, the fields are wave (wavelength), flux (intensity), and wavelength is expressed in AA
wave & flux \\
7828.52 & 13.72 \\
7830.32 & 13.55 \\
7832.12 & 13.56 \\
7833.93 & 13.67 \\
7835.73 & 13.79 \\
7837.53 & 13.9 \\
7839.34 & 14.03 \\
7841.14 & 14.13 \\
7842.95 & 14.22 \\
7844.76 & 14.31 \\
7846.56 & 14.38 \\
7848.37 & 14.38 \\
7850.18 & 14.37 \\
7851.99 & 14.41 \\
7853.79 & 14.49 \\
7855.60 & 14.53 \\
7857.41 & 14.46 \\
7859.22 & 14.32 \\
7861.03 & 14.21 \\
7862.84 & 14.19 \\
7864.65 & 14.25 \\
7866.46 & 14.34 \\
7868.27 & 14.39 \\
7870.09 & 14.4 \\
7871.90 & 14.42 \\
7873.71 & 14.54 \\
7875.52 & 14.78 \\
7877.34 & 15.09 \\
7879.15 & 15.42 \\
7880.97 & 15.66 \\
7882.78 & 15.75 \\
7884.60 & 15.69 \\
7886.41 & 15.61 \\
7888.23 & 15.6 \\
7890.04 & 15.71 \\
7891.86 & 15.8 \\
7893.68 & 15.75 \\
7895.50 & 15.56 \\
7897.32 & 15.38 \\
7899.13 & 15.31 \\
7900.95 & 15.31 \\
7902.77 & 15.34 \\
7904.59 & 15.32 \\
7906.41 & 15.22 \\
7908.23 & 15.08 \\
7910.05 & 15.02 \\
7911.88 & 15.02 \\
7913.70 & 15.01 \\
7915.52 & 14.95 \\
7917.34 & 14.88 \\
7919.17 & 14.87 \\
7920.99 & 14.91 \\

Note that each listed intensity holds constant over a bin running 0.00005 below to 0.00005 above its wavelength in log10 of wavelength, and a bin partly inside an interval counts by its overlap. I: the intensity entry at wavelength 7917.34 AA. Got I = 14.88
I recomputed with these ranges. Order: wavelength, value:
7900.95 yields 15.31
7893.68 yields 15.75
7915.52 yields 14.95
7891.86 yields 15.8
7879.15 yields 15.42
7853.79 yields 14.49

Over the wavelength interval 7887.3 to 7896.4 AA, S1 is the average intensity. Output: 15.7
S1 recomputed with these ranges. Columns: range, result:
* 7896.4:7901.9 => 15.3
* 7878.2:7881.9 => 15.5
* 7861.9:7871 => 14.3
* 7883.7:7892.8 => 15.7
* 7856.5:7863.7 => 14.3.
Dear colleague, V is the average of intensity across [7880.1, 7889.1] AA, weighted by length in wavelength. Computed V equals 15.7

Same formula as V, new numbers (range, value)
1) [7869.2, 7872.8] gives 14.4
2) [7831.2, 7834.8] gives 13.6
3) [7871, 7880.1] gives 14.9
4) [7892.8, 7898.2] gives 15.6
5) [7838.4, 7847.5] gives 14.2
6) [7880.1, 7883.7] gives 15.7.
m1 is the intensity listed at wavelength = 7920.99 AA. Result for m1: 14.91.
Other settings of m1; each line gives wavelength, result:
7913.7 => 15.01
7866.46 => 14.34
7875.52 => 14.78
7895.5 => 15.56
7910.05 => 15.02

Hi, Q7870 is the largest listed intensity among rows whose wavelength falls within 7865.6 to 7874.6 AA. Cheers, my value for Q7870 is 14.54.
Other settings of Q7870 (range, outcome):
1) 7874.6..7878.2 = 15.09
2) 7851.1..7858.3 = 14.53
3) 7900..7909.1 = 15.34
